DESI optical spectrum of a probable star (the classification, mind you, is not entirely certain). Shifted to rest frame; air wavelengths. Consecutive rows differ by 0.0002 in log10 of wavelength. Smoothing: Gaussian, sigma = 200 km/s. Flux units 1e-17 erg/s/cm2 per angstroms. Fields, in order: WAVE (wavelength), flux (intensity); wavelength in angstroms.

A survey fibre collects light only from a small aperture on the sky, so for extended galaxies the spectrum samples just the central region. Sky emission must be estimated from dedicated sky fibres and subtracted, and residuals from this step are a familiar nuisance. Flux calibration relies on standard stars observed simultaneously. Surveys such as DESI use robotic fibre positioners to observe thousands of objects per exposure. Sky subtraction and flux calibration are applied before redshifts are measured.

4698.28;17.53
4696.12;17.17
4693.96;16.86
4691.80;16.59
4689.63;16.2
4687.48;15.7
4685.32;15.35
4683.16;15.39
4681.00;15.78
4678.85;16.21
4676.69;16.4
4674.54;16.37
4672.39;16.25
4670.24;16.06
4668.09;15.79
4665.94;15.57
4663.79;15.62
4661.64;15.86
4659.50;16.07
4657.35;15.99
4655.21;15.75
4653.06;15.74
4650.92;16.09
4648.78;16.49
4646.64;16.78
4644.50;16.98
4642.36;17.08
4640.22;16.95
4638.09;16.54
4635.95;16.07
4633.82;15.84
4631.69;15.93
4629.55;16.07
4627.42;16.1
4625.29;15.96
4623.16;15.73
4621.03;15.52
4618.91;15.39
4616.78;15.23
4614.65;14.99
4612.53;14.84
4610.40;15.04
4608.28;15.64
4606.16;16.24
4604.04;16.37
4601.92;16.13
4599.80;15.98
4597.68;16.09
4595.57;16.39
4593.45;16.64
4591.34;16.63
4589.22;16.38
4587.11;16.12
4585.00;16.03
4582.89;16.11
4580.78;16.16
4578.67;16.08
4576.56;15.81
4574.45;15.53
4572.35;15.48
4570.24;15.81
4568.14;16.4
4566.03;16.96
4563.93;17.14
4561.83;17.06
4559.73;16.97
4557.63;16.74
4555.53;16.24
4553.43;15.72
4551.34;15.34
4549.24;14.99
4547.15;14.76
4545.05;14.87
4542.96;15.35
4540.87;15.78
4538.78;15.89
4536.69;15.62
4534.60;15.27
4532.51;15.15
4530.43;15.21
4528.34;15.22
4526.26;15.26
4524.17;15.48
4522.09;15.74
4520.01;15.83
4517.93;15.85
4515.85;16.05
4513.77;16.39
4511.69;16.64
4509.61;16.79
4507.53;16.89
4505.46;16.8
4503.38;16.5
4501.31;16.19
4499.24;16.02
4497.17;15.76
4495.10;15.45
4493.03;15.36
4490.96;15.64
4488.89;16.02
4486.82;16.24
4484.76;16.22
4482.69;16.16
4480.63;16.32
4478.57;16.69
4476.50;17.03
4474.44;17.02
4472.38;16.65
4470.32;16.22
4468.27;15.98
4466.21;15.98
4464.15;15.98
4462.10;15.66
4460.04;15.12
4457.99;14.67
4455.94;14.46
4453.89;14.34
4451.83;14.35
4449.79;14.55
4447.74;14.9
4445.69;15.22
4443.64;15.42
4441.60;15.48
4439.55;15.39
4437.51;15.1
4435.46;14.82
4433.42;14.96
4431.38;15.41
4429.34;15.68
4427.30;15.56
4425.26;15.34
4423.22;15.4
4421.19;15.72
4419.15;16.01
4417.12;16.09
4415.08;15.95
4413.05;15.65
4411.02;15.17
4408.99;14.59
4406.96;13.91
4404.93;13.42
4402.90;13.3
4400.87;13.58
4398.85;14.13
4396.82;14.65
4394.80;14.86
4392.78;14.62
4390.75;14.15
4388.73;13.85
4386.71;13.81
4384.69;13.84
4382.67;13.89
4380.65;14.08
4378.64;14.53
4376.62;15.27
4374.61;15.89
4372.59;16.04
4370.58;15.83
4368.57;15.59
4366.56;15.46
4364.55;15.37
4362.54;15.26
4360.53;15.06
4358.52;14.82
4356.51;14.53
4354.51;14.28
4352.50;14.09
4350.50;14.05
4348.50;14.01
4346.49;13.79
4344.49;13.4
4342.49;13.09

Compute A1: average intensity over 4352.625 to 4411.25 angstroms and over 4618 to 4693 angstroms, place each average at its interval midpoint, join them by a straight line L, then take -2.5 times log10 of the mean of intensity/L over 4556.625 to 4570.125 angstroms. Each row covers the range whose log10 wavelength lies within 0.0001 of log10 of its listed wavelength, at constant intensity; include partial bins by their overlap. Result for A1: -0.08 mag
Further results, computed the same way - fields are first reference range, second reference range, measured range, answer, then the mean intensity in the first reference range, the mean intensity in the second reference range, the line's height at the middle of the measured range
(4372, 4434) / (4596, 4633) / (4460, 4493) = -0.07 mag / 14.8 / 15.7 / 15.1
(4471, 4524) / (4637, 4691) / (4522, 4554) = 0.06 mag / 16.2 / 16.1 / 16.2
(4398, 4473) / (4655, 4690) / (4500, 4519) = -0.07 mag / 15.1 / 15.9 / 15.4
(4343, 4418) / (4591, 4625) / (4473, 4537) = -0.05 mag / 14.6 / 15.8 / 15.3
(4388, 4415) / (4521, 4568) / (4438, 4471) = -0.02 mag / 14.4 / 15.8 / 14.9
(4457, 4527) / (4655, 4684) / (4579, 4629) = 0.01 mag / 16.1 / 15.9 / 16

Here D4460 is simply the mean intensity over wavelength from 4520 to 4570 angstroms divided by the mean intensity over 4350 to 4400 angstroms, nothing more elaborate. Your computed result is 1.07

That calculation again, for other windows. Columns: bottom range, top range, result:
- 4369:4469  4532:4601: 1.07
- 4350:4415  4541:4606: 1.10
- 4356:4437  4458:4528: 1.08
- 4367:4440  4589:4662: 1.08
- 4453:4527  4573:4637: 0.99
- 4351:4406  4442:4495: 1.07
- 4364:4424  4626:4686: 1.09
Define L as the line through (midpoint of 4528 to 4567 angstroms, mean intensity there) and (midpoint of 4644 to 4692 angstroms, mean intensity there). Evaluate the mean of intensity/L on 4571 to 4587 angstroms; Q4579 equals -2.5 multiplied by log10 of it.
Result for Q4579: -0.002 mag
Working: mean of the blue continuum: 15.8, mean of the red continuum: 16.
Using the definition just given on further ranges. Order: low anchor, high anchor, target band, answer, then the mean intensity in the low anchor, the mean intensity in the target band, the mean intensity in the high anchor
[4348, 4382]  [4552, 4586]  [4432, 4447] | 0.02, 15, 15.2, 16.3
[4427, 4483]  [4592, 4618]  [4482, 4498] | -0.02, 15.5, 15.8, 15.8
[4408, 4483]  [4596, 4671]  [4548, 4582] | -0.02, 15.5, 16.1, 16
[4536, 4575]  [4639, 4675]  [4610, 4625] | 0.06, 15.9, 15.3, 16.2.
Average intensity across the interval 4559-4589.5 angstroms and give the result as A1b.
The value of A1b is 16.3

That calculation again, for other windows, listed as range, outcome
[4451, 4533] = 15.9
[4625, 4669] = 16.2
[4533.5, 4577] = 15.9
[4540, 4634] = 15.9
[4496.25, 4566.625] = 16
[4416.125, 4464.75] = 15.2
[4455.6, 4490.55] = 16.1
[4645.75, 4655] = 16.2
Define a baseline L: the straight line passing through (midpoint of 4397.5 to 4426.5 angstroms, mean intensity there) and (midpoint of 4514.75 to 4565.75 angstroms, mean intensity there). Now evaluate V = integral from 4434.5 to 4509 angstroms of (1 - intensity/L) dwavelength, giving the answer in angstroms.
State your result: -2.2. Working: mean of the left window 14.9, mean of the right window 15.8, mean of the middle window 15.7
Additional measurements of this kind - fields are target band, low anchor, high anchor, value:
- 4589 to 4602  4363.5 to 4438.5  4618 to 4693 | -0.4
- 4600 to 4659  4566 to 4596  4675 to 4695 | 0.4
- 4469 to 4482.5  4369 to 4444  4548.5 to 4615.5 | -1.1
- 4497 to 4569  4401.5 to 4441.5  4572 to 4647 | -1.4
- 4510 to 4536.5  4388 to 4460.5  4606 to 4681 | -0.6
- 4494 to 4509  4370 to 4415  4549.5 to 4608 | -0.7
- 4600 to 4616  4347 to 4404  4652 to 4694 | 0.0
